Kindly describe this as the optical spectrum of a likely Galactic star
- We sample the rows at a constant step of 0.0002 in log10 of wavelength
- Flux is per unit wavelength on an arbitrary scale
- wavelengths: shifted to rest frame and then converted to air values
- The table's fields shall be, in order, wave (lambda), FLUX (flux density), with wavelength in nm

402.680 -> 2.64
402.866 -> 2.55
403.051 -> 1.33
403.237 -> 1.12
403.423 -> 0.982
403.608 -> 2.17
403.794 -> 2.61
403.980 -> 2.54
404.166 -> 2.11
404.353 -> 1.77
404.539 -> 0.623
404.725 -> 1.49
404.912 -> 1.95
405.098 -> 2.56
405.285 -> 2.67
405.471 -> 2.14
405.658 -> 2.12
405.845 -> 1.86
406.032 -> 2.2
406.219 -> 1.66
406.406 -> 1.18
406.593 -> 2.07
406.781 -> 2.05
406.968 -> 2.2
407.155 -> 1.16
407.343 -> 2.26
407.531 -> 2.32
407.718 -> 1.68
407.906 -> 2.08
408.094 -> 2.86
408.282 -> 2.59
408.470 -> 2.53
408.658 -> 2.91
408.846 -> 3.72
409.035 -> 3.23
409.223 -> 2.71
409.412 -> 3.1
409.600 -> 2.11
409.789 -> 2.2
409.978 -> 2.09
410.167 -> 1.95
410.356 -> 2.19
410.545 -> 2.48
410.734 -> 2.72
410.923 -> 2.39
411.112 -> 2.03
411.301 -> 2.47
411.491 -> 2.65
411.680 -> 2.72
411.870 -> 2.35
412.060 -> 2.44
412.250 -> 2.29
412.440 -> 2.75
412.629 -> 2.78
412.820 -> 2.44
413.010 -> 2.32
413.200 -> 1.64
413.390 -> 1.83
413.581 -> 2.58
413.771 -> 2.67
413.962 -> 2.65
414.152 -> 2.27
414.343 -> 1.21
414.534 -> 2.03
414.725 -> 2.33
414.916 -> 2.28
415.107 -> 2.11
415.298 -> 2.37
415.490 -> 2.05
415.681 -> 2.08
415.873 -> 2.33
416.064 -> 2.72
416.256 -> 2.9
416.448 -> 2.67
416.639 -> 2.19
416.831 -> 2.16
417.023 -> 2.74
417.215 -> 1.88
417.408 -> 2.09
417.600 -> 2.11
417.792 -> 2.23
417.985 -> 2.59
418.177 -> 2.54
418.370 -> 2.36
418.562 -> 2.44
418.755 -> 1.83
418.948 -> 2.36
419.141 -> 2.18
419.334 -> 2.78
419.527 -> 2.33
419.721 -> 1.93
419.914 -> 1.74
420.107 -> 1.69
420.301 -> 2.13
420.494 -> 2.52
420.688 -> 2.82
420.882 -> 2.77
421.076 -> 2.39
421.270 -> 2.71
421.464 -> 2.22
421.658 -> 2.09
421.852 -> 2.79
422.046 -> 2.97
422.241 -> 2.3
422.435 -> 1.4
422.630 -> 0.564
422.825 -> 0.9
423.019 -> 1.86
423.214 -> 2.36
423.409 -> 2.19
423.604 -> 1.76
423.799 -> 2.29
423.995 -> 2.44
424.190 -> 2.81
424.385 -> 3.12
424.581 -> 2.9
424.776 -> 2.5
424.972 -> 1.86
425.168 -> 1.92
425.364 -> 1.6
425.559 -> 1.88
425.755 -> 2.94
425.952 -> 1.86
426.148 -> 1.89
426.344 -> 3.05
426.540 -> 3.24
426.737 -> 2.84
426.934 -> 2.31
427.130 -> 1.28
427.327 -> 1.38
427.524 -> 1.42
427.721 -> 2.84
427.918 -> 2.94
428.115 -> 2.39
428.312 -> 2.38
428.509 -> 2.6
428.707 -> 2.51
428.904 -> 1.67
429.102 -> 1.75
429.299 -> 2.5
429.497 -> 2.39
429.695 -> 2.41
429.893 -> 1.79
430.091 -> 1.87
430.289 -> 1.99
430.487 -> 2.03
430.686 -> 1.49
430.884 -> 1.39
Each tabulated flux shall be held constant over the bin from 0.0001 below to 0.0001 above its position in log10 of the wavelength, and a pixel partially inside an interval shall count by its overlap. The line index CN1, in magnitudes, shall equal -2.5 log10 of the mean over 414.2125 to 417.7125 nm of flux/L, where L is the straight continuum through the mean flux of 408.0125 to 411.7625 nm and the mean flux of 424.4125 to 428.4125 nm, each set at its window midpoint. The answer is 0.109 mag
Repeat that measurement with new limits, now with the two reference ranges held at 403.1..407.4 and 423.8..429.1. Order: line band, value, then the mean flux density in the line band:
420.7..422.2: -0.160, 2.57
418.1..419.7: -0.081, 2.33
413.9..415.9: -0.031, 2.14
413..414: -0.103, 2.26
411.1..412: -0.228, 2.48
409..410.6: -0.221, 2.42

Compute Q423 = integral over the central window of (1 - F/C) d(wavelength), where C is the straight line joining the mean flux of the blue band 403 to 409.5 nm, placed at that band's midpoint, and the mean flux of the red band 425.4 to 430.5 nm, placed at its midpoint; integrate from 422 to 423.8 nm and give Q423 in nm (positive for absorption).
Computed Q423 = 0.33 nm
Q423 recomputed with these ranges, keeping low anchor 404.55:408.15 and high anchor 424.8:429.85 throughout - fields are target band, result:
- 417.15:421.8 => -0.32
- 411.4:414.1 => -0.49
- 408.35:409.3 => -0.47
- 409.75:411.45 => -0.22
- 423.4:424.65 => -0.18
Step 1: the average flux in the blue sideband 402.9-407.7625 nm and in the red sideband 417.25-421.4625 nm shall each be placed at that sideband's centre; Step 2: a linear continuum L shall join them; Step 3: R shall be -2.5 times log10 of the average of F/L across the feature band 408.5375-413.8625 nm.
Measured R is -0.207 mag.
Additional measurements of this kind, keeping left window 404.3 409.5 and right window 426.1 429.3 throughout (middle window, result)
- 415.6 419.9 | -0.04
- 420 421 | -0.05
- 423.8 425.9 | -0.05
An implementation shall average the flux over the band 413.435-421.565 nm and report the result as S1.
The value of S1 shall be 2.31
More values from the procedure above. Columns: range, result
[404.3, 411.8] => 2.25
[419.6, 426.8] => 2.25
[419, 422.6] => 2.29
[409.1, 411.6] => 2.4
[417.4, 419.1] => 2.29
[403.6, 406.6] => 1.98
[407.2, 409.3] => 2.59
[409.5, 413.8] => 2.35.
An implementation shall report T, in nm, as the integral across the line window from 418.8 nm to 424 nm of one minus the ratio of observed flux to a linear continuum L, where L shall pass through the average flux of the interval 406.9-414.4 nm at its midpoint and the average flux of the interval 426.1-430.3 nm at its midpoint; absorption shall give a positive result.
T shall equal 0.35 nm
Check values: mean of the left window 2.4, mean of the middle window 2.16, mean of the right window 2.26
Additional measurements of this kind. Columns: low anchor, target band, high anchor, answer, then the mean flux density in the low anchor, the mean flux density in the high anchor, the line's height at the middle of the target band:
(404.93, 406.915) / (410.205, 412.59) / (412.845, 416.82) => -0.30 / 2.05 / 2.26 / 2.18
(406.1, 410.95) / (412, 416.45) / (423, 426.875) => 0.05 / 2.32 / 2.37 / 2.34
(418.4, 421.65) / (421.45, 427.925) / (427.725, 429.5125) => 0.42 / 2.3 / 2.37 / 2.34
